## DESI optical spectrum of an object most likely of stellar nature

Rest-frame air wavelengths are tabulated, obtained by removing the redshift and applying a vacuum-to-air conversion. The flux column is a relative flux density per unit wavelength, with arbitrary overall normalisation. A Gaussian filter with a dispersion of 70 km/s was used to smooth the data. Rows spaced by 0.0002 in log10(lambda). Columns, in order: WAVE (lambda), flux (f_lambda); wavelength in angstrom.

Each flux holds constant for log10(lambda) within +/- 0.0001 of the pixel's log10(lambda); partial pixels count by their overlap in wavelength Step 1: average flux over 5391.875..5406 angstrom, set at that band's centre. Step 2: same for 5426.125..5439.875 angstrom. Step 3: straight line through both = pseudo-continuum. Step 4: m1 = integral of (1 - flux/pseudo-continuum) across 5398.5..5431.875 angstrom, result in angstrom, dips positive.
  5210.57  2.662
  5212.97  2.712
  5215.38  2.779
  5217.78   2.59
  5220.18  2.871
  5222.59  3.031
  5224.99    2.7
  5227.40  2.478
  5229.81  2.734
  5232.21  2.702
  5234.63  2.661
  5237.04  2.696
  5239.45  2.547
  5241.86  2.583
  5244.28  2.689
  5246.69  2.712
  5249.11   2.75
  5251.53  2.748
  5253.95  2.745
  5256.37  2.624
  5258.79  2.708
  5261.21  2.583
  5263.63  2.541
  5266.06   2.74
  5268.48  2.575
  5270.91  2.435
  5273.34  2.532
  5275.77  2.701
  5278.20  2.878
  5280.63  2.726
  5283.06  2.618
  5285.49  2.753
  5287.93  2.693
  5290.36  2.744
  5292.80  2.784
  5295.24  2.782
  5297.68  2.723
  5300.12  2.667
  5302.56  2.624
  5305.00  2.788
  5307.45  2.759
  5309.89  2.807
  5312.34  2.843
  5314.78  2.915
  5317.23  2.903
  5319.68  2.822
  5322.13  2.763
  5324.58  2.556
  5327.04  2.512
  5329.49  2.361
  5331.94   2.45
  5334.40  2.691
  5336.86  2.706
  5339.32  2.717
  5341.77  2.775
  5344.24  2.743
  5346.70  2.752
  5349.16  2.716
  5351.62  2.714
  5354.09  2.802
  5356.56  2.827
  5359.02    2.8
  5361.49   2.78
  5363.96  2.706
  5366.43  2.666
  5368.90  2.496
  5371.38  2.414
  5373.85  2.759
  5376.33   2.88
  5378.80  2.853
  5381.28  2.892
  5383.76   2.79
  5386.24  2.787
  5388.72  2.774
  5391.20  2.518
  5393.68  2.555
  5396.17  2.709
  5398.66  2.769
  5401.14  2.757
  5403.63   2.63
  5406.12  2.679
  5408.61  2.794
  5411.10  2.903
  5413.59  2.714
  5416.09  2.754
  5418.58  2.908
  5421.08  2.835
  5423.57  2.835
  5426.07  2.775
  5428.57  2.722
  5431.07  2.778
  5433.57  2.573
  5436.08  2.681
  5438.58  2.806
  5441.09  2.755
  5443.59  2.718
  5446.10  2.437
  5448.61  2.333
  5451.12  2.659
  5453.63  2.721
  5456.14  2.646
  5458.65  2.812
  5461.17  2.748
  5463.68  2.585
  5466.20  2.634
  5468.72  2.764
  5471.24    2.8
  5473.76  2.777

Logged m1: -1.0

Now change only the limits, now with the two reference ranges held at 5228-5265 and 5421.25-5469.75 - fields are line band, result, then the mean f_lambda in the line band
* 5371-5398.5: -0.5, 2.73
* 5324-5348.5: 0.4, 2.63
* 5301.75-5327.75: -0.9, 2.76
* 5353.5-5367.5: -0.4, 2.76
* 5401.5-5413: -0.3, 2.75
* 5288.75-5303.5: -0.3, 2.72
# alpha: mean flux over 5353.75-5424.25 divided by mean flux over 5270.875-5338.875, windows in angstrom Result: 1.0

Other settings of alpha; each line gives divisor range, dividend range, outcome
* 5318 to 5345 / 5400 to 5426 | 1.05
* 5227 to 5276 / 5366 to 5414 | 1.03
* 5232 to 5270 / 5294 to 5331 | 1.02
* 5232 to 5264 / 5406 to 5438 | 1.04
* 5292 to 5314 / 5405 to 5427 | 1.02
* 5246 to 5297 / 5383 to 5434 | 1.02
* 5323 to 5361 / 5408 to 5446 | 1.03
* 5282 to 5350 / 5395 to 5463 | 1.00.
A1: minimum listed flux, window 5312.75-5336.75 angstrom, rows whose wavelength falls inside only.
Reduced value 2.361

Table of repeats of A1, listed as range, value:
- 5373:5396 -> 2.518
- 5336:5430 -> 2.414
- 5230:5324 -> 2.435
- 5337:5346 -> 2.717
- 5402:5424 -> 2.63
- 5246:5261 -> 2.624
